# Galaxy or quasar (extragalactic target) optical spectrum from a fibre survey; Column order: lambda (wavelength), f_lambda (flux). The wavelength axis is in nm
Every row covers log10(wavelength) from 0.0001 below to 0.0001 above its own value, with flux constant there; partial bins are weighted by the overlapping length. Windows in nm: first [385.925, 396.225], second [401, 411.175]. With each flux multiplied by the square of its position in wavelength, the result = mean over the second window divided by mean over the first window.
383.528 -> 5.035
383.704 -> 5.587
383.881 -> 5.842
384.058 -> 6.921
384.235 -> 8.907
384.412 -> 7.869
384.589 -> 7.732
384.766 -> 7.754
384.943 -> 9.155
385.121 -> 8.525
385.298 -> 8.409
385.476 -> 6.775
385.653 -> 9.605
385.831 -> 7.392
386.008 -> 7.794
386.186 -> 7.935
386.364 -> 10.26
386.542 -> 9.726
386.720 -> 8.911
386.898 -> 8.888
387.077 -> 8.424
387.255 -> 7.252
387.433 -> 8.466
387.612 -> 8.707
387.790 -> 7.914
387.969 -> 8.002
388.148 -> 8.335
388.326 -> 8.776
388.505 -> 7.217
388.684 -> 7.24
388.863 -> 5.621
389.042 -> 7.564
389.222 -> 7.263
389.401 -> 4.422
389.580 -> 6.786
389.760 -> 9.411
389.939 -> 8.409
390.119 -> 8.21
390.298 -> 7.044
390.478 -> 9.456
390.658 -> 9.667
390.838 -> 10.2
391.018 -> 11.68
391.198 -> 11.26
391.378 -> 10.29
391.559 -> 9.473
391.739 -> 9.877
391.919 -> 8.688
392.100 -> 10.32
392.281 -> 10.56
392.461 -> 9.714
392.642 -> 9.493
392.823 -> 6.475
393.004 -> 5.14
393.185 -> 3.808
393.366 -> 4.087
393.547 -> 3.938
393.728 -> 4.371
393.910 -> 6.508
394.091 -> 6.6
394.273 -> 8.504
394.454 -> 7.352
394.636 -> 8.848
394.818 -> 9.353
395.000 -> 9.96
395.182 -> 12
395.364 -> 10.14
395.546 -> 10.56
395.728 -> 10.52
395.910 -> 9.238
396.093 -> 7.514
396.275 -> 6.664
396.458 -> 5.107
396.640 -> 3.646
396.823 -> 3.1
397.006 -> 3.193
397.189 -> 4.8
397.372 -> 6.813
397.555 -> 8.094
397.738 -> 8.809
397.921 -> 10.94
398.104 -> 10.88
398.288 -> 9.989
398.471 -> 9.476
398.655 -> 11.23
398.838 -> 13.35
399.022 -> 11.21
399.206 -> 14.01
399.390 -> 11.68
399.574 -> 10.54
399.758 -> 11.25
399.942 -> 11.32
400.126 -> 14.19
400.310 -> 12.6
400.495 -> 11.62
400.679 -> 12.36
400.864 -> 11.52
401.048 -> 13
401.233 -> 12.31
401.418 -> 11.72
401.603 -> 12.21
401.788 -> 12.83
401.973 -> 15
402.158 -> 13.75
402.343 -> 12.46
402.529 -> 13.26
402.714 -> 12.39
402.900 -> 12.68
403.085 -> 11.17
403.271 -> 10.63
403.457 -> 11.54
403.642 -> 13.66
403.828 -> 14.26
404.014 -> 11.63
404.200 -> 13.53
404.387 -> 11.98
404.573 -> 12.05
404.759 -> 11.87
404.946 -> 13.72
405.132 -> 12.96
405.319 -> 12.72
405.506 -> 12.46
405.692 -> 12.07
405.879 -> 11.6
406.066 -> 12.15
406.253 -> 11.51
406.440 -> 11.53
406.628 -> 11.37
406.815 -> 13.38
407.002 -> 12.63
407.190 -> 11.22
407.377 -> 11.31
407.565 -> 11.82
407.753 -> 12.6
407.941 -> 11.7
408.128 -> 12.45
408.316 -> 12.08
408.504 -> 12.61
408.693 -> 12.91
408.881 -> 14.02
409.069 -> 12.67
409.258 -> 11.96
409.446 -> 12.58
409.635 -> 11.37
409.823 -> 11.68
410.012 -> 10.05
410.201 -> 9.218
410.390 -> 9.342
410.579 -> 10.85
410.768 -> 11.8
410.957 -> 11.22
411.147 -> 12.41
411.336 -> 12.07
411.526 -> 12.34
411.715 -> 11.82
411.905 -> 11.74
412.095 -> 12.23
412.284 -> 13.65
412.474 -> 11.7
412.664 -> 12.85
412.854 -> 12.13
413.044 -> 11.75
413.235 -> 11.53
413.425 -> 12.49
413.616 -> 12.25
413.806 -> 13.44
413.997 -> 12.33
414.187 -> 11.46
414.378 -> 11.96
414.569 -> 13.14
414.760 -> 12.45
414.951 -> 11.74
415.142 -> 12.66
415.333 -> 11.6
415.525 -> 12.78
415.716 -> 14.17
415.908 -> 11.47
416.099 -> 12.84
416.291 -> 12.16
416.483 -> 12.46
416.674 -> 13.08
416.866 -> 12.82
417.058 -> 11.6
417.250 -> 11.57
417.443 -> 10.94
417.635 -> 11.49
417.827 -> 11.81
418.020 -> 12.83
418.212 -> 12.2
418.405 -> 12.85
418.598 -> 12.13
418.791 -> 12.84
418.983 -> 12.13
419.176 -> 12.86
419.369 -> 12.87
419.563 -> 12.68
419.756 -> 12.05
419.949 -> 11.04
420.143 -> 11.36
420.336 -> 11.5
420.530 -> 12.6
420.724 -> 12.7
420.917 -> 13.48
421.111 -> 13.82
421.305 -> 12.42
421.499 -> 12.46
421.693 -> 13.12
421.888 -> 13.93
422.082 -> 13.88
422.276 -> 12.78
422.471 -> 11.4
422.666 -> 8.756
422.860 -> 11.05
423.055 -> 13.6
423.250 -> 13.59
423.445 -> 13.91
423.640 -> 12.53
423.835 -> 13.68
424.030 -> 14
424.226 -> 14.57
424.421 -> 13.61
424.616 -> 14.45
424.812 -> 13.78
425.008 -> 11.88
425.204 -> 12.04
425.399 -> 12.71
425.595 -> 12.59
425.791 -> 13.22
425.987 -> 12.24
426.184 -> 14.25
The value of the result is 1.58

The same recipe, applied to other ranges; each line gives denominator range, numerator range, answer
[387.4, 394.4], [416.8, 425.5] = 1.84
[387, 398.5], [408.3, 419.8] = 1.69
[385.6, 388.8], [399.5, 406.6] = 1.61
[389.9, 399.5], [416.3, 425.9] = 1.68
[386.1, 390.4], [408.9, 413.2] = 1.66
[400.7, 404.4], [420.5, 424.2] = 1.13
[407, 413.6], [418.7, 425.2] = 1.13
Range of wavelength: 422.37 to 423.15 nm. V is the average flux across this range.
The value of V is 11.2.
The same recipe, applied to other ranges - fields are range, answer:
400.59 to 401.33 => 12.3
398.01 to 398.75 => 10.4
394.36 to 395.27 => 9.49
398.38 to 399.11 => 11.3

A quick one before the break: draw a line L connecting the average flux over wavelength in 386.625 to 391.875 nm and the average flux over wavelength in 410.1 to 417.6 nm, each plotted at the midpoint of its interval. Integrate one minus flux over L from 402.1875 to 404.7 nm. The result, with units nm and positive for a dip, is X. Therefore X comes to -0.46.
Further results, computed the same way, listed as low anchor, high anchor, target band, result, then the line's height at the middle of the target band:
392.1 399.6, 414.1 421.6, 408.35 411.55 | -0.25 nm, 10.9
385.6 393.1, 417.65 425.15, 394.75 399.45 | 0.31 nm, 9.53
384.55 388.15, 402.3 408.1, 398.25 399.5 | -0.07 nm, 11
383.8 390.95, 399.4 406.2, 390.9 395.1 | 0.65 nm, 9.66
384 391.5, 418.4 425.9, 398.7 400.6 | -0.44 nm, 9.87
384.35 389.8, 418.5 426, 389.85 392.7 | -0.36 nm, 8.56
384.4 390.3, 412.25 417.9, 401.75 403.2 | -0.36 nm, 10.3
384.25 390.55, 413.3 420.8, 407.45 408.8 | -0.16 nm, 11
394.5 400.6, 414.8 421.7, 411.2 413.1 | -0.12 nm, 11.5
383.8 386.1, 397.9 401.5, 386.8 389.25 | 0.24 nm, 8.71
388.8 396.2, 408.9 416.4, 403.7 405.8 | -0.42 nm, 10.6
